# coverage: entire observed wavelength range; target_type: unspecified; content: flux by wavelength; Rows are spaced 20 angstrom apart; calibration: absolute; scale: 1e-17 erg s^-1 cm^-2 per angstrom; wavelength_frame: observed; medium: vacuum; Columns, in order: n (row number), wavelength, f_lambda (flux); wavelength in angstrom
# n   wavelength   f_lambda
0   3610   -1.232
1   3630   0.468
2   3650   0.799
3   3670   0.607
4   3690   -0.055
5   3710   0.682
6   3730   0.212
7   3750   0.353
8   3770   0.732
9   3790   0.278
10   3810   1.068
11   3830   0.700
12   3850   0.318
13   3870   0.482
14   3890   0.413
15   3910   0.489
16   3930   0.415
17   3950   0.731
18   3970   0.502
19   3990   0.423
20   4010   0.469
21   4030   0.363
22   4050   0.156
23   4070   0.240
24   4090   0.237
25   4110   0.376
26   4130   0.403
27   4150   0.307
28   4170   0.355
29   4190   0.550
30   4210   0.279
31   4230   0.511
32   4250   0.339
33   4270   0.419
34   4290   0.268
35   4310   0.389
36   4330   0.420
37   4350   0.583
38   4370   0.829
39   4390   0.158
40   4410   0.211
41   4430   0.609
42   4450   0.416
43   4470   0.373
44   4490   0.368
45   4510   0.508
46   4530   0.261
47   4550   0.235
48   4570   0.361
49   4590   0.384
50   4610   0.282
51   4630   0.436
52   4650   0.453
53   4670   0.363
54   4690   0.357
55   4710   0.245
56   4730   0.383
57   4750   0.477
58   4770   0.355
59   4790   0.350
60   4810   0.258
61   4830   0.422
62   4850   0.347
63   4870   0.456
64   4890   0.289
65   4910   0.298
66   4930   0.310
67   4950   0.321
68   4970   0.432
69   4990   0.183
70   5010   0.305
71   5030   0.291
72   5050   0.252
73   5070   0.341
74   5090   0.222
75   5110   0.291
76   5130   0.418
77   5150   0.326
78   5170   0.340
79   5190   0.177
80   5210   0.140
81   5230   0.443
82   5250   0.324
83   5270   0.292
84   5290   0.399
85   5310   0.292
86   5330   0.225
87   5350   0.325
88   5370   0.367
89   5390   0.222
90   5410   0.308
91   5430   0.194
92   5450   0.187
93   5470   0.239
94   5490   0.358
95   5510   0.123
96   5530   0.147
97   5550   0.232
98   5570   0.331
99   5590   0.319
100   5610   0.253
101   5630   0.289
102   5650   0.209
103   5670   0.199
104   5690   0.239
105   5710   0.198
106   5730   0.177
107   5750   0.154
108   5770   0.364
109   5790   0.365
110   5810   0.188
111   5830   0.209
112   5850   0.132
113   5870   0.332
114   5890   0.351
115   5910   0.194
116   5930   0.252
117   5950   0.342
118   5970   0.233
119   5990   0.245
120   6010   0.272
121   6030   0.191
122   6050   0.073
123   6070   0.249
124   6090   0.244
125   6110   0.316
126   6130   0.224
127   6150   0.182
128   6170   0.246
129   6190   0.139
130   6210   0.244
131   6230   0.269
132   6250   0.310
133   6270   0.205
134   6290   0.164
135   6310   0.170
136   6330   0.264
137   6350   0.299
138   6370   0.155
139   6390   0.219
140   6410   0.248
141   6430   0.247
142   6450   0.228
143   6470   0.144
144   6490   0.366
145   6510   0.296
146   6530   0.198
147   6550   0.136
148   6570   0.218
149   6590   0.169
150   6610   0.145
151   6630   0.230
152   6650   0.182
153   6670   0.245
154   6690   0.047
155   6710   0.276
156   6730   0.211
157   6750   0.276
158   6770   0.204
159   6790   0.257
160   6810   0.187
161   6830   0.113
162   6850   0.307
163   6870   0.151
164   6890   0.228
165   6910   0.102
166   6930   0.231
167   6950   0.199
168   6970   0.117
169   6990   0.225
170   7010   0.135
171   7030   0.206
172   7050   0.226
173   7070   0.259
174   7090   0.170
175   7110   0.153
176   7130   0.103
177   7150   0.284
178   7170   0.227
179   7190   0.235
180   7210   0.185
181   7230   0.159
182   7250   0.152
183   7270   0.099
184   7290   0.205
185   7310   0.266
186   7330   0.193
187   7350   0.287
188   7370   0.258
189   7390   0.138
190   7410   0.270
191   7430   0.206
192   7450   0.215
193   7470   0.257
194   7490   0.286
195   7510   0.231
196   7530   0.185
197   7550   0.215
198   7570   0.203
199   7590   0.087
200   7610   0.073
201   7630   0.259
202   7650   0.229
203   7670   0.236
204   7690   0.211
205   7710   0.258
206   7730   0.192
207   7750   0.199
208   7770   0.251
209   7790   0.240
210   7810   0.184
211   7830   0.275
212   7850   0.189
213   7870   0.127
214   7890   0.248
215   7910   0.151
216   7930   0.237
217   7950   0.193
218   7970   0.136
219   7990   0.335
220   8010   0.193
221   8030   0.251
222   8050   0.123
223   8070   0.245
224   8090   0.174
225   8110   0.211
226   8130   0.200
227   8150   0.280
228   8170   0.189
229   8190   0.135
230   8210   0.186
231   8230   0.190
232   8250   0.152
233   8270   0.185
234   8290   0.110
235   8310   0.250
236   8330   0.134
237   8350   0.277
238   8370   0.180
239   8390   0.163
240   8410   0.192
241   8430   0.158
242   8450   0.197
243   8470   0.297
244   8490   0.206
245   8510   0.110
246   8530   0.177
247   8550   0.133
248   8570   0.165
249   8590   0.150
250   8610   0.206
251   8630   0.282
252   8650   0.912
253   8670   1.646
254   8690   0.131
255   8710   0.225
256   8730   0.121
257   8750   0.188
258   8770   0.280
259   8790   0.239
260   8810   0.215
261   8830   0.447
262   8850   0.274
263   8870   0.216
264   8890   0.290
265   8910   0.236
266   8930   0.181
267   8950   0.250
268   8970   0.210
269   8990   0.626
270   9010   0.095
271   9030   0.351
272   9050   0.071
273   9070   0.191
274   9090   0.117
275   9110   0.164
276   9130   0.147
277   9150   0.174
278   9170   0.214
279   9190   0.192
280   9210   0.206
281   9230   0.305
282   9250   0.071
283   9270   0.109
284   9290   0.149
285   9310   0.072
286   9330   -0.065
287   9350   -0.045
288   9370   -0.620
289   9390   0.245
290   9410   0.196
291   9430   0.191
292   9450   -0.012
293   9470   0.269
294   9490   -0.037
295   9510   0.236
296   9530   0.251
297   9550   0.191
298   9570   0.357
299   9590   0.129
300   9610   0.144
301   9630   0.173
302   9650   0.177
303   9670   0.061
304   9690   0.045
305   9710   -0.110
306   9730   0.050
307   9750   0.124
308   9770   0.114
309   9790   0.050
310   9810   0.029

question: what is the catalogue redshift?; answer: 1.323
